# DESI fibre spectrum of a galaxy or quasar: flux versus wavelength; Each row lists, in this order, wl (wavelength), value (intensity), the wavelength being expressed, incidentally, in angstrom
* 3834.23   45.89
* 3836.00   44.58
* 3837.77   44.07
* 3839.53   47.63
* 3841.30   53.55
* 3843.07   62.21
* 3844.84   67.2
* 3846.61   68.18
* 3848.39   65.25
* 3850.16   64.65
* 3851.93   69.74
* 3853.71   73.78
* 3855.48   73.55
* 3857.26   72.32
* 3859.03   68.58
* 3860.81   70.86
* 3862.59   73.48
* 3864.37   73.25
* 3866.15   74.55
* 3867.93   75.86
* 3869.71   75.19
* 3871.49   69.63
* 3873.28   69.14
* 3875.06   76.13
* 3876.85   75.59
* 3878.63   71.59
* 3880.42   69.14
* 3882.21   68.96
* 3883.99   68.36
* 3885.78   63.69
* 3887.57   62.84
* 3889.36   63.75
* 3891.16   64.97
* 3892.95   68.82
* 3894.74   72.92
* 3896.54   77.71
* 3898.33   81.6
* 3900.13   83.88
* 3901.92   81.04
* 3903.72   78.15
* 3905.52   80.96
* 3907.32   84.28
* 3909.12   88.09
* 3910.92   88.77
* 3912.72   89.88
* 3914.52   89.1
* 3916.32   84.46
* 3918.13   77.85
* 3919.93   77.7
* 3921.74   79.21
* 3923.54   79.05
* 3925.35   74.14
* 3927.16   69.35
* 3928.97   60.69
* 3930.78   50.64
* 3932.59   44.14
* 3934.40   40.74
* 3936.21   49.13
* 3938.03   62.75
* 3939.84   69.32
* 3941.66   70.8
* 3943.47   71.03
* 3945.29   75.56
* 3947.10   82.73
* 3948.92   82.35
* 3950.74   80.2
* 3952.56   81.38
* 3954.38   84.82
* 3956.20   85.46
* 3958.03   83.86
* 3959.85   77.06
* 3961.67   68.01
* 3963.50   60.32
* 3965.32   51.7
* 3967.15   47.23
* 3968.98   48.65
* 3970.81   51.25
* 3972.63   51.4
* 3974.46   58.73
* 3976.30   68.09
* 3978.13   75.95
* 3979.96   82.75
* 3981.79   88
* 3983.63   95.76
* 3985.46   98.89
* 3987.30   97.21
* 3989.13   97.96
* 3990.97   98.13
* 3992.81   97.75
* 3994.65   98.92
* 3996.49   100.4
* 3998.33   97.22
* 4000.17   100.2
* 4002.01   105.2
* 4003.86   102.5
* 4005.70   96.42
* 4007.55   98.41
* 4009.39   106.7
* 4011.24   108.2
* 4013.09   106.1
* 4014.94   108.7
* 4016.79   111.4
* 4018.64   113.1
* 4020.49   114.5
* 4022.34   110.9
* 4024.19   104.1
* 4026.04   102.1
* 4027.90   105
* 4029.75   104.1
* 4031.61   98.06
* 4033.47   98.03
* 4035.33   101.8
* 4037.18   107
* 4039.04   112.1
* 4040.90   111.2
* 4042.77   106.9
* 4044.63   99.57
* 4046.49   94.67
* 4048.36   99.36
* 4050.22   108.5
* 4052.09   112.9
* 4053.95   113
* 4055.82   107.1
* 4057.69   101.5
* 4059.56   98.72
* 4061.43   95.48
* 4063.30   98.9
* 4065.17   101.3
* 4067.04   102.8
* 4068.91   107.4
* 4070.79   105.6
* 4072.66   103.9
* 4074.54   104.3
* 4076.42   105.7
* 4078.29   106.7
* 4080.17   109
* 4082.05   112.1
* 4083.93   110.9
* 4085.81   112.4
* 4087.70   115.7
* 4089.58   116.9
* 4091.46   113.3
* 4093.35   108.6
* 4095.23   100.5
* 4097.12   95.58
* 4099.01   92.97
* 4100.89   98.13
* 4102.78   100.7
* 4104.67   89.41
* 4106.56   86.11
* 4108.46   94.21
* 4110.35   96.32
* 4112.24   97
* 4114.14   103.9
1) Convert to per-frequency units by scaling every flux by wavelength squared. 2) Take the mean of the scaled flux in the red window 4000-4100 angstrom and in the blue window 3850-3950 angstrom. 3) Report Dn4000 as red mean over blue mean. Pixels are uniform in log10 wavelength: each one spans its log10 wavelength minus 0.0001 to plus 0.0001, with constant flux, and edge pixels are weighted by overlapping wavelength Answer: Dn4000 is 1.57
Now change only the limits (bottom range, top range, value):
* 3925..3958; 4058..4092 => 1.65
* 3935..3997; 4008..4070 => 1.43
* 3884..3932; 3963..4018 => 1.21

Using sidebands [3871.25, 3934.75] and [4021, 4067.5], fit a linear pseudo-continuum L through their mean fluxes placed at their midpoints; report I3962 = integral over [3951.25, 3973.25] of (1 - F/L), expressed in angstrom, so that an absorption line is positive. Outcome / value 5.0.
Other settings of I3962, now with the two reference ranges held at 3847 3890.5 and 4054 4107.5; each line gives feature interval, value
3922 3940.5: 4.5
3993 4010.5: -1.8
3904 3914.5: -1.3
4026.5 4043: -1.4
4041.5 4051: -0.4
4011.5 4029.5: -2.7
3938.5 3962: 1.5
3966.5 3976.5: 3.8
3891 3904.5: -0.3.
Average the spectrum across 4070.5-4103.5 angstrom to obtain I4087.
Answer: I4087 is 106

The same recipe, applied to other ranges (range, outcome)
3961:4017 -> 86.2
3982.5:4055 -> 104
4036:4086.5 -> 105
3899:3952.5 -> 74.1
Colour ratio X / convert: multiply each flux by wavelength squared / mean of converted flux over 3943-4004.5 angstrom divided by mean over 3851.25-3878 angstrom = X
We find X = 1.2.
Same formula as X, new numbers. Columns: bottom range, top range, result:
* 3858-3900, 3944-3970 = 1.05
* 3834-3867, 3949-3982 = 1.14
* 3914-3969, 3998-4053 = 1.57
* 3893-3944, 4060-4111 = 1.53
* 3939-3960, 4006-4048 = 1.39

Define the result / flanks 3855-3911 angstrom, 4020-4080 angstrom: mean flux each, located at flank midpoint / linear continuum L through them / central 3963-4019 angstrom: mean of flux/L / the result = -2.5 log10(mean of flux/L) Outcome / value 0.08 mag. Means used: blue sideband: 73.8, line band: 87.9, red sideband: 104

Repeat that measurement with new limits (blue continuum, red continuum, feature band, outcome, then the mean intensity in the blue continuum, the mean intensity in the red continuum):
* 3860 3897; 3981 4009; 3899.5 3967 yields 0.132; 70.7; 98.4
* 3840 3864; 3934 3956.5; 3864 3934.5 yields -0.052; 67.7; 72.4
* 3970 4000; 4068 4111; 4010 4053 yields -0.136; 85.4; 104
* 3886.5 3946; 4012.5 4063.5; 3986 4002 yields -0.062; 72.5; 105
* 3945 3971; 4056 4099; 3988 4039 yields -0.190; 71.1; 106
